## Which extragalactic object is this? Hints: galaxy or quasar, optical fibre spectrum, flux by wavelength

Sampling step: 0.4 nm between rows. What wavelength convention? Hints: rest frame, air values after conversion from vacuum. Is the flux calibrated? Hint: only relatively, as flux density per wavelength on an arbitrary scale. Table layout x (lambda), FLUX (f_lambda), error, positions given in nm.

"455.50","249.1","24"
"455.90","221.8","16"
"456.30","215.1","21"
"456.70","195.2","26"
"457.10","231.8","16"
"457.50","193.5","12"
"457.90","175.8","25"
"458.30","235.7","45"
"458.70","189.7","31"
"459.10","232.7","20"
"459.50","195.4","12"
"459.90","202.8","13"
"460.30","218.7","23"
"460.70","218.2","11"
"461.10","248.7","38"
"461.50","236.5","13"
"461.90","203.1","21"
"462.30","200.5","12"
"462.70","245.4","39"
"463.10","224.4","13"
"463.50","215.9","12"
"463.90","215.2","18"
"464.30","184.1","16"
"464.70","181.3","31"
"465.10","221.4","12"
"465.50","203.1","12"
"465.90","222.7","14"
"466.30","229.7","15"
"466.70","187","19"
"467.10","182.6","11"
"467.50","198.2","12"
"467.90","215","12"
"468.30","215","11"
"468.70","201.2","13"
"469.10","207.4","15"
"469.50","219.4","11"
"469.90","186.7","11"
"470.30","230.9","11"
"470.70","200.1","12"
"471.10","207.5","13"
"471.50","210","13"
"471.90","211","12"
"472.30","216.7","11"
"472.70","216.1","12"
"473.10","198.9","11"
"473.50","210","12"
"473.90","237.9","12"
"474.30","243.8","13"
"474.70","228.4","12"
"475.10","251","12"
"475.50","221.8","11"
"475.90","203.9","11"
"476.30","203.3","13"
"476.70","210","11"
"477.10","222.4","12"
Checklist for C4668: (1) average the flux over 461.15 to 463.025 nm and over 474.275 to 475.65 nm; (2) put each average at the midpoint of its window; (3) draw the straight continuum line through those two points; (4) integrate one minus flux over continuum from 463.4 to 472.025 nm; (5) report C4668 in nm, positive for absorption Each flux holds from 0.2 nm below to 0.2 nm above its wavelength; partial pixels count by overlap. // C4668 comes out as 0.85 nm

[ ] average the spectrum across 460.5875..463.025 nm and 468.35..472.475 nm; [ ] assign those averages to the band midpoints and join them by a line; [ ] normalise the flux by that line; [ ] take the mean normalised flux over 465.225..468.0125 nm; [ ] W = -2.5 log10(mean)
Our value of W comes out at 0.056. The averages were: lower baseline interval 226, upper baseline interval 209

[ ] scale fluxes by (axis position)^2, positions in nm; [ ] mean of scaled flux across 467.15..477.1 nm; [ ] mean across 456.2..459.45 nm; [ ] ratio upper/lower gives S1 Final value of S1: 1.10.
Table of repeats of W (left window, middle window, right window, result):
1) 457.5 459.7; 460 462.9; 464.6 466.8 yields -0.086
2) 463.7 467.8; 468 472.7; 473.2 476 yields 0.030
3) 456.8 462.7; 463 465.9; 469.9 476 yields 0.044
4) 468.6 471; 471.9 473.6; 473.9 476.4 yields 0.040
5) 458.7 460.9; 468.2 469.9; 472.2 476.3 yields 0.054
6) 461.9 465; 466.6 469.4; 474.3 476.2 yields 0.074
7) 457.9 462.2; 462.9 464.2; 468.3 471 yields -0.014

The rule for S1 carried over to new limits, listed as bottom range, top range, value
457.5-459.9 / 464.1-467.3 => 1.02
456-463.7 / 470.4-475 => 1.07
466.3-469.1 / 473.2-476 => 1.16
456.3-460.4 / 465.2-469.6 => 1.04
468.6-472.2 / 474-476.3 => 1.11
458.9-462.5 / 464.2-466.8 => 0.97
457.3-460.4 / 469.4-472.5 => 1.08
